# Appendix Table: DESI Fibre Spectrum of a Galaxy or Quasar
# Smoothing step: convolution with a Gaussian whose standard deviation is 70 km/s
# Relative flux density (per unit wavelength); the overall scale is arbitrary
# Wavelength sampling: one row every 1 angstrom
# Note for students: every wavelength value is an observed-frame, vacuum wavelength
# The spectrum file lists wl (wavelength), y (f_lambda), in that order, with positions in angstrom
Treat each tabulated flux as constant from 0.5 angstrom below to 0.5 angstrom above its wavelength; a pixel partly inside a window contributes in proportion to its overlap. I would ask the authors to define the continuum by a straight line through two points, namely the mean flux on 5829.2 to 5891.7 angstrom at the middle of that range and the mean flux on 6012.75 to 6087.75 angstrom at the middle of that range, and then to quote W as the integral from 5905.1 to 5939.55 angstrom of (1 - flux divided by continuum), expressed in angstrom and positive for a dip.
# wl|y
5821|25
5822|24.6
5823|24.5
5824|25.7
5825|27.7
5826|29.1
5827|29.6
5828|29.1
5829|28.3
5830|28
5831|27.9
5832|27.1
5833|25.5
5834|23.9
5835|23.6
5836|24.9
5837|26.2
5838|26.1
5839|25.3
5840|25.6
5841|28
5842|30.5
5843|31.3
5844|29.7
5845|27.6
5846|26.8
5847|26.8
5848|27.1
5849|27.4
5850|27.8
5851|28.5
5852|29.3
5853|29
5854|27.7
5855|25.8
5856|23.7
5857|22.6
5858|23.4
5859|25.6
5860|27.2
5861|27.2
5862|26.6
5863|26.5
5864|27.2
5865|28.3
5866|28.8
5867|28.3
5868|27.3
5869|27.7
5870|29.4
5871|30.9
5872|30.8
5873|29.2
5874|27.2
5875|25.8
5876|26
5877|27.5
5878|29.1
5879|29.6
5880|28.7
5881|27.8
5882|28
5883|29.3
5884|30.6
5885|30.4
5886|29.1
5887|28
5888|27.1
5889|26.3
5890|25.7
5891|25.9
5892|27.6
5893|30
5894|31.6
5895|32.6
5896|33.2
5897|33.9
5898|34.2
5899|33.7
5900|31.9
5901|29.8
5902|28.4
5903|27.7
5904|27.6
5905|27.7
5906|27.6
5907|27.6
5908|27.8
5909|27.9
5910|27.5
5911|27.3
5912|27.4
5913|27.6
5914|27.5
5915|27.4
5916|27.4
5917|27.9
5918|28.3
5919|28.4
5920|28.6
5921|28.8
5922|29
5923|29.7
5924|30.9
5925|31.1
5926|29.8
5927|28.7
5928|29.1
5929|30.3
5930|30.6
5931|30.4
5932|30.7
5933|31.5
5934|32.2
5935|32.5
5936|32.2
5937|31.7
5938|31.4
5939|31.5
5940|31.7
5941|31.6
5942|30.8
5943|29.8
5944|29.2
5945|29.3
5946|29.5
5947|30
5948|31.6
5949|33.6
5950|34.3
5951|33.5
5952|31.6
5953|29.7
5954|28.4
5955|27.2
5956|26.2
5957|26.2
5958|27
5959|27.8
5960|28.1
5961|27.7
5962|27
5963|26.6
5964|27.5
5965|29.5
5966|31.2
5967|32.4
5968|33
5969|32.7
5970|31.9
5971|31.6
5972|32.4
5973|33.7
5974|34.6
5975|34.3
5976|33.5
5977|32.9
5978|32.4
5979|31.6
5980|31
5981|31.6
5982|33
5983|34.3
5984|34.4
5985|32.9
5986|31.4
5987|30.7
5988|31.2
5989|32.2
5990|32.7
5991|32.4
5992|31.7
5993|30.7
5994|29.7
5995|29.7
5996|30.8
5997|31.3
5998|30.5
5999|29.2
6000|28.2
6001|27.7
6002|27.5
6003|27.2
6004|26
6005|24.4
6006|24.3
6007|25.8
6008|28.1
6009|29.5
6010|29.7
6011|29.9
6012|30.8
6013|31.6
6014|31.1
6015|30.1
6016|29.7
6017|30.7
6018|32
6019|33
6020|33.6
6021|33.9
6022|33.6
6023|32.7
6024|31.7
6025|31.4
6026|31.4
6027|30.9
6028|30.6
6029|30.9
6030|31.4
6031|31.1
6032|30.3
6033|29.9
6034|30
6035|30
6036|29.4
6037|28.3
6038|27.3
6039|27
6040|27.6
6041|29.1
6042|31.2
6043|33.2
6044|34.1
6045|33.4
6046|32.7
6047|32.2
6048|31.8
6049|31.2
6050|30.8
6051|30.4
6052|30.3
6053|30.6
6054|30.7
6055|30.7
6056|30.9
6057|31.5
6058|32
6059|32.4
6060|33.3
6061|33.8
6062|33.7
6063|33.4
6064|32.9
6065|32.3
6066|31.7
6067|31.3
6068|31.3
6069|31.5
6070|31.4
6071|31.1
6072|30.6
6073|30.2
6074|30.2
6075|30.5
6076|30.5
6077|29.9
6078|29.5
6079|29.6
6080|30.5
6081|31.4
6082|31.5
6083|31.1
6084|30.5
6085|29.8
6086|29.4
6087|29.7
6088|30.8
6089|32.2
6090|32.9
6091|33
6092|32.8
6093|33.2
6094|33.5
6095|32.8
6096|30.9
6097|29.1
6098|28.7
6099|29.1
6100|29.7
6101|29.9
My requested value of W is -0.86 angstrom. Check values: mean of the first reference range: 27.4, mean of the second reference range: 31.1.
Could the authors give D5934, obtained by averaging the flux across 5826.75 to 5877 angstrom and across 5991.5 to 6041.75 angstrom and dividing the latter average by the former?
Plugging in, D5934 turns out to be 1.10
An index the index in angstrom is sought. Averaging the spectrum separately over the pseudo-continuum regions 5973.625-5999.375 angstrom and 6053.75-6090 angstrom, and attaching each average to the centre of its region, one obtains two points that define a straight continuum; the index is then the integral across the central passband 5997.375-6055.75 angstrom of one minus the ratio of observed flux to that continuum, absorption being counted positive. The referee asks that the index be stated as 2.6 angstrom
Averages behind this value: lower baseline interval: 32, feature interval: 30.2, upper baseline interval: 31.2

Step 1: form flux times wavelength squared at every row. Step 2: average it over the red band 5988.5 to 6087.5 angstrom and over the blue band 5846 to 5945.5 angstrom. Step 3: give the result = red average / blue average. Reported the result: 1.1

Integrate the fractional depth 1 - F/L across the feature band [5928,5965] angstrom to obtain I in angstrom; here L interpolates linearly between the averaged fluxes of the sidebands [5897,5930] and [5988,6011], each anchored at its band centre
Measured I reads -1.2 angstrom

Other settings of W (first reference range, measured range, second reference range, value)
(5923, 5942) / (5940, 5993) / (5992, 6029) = -0.8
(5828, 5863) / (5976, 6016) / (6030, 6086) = -0.7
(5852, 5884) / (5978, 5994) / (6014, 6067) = -1.0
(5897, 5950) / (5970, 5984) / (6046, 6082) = -1.1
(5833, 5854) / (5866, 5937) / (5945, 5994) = -0.4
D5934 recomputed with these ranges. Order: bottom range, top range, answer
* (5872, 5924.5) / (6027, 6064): 1.08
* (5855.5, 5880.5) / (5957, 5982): 1.13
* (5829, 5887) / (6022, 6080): 1.13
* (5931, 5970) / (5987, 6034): 1.00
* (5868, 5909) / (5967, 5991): 1.12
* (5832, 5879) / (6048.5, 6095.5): 1.15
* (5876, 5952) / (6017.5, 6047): 1.05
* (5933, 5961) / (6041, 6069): 1.05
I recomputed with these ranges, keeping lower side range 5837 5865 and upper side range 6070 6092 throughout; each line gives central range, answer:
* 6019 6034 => -0.9 angstrom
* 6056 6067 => -0.8 angstrom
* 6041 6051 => -0.6 angstrom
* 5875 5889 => -0.4 angstrom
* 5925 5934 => -0.6 angstrom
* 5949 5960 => -0.2 angstrom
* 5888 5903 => -1.3 angstrom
